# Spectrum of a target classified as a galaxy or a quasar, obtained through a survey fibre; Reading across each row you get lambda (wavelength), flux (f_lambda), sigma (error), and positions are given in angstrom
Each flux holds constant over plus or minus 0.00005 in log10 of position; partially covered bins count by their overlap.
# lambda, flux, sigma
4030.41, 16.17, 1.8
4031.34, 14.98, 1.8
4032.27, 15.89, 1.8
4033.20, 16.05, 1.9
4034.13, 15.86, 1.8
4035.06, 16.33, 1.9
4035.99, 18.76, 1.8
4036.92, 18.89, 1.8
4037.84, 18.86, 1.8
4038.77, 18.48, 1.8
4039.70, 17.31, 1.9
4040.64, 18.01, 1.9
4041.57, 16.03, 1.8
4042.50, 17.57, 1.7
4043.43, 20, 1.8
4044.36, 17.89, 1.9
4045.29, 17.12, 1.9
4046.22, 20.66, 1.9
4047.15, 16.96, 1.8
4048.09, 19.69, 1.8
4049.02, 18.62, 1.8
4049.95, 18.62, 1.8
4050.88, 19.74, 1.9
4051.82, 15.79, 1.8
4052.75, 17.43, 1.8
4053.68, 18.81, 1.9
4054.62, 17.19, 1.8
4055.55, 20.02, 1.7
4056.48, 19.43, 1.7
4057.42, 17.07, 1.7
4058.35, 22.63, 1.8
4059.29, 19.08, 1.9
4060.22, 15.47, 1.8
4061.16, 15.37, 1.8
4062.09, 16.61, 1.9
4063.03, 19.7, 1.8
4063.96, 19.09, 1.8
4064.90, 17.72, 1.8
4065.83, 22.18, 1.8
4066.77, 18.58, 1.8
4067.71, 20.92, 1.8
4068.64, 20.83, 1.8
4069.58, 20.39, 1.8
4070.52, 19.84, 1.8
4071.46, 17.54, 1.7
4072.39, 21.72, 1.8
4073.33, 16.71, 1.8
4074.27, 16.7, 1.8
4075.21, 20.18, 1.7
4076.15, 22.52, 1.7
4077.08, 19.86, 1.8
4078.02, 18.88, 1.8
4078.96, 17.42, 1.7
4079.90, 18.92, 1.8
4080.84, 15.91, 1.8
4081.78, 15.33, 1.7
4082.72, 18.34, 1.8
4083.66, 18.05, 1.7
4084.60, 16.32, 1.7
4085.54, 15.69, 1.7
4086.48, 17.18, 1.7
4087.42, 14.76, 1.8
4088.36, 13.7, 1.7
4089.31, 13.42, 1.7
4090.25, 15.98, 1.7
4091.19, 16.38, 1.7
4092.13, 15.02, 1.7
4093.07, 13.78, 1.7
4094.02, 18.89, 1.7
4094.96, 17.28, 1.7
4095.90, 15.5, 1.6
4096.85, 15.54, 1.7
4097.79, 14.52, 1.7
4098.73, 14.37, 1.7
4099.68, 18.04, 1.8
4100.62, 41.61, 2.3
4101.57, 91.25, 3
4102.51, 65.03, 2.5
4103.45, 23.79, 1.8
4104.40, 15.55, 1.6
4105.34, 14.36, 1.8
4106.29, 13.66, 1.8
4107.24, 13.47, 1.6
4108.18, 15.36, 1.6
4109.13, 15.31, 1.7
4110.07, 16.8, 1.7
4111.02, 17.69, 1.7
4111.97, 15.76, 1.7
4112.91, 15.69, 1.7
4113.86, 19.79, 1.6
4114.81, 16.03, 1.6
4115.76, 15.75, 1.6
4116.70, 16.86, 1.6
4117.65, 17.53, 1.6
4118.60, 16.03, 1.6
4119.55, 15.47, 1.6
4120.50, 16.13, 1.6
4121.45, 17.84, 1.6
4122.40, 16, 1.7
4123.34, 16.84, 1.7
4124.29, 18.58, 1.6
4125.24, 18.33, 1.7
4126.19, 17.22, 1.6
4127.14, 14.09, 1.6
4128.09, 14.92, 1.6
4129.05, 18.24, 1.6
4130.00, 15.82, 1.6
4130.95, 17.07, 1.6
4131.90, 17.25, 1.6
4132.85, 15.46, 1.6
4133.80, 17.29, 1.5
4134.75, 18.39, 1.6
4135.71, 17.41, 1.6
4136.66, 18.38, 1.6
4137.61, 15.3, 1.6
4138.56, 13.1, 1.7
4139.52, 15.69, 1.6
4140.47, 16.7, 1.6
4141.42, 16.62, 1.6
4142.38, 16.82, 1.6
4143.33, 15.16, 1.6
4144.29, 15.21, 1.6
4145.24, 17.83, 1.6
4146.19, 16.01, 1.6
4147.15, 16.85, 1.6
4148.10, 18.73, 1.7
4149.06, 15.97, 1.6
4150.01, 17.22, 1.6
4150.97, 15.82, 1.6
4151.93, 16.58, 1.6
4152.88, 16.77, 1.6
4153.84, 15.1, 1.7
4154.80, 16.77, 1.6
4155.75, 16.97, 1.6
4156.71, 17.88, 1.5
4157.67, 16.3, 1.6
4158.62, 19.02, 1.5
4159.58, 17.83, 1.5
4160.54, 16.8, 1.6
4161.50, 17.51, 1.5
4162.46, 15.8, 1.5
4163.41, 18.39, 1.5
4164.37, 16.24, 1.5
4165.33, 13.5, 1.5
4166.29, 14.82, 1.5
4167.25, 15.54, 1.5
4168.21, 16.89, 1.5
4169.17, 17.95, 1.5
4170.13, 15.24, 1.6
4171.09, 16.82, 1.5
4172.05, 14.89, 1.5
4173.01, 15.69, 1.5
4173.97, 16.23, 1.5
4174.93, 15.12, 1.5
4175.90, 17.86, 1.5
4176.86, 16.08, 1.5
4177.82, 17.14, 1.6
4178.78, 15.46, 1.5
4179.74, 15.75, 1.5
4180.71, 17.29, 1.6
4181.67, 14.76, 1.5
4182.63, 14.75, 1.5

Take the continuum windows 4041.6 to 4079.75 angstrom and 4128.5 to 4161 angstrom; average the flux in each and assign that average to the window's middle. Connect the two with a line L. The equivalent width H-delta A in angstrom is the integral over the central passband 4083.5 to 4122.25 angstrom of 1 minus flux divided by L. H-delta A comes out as -4.4 angstrom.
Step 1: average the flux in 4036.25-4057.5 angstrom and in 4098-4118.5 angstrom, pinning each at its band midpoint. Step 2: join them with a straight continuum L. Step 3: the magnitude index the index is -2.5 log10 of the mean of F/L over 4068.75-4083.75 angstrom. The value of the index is 0.11 mag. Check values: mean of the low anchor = 18.3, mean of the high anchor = 23.2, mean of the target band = 18.7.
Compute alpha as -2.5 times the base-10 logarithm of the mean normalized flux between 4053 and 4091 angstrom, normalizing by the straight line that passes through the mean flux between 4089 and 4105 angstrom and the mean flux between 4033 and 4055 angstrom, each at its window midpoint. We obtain 0.188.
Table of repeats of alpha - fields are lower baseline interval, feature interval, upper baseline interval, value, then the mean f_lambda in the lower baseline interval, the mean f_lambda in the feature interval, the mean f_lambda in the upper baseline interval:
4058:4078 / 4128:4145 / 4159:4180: 0.05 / 19.2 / 16.4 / 16.3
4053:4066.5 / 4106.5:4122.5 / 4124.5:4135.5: 0.06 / 18.6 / 16.3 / 16.8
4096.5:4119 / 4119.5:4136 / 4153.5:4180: 0.21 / 22.5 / 16.8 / 16.4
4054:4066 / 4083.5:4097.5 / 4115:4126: 0.12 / 18.5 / 15.8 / 16.8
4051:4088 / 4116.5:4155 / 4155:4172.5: 0.04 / 18.4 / 16.6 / 16.6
